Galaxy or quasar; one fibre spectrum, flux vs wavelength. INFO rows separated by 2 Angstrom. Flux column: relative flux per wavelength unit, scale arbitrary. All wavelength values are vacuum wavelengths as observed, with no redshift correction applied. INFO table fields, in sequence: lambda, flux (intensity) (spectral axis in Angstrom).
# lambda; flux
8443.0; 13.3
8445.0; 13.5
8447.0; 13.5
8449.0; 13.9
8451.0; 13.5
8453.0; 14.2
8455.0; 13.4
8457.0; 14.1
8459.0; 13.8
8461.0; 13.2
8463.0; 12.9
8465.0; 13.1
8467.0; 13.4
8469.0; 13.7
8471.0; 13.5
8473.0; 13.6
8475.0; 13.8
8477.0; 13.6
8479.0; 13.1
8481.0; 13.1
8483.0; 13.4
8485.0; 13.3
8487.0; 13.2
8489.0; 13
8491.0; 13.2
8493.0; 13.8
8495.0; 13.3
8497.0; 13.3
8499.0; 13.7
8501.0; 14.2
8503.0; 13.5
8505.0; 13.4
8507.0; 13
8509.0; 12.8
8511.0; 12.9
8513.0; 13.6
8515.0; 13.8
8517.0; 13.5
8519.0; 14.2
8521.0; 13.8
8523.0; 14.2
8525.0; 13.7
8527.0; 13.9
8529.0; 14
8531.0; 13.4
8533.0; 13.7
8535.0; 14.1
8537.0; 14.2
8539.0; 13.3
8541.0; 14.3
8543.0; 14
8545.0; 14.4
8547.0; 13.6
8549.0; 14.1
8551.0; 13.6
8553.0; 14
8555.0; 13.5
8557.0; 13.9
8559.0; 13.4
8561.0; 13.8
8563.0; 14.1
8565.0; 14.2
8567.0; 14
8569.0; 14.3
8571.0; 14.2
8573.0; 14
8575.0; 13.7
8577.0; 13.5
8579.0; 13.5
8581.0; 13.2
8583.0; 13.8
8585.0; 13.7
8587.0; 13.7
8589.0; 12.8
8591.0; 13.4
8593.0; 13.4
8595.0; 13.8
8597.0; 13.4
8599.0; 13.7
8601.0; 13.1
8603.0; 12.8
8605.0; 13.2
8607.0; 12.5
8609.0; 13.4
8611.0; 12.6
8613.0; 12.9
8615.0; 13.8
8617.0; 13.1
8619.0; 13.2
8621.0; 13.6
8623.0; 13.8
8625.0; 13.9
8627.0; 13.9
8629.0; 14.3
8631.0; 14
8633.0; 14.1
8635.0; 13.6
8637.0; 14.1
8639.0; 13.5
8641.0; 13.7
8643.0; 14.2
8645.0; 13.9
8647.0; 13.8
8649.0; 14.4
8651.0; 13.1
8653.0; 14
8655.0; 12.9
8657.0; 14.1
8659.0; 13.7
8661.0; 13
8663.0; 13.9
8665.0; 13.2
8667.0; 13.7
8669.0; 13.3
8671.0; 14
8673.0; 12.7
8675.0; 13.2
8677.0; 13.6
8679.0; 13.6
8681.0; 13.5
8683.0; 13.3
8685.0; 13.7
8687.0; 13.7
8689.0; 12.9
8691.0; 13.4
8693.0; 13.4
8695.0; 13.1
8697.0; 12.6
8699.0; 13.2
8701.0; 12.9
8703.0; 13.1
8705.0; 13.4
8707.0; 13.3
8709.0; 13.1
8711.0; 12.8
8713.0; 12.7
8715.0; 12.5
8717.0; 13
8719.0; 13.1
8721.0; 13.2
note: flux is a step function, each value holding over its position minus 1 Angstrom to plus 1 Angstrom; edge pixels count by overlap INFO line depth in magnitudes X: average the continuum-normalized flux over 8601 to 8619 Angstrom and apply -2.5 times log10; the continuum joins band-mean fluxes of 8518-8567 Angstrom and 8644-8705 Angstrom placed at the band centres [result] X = 0.05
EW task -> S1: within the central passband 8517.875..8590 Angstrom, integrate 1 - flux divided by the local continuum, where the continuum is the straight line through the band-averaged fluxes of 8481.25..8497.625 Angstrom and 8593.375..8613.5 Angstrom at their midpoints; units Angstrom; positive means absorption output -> -3.3 Angstrom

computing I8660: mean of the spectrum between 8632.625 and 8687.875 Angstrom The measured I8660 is 13.6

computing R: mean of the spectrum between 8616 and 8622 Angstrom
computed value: 13.3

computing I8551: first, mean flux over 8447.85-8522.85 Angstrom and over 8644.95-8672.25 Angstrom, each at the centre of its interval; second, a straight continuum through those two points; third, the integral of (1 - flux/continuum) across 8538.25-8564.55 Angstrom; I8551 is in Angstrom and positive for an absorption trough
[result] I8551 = -0.6 Angstrom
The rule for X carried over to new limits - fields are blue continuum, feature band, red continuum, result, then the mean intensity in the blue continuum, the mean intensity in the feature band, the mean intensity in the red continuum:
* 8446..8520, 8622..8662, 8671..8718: -0.04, 13.5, 13.8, 13.2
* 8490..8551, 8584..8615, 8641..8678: 0.03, 13.7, 13.2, 13.6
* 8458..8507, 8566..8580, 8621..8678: -0.03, 13.4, 13.9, 13.7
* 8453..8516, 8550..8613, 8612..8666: 0.00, 13.4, 13.5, 13.7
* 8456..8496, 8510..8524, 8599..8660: -0.02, 13.4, 13.7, 13.6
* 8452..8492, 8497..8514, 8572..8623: 0.00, 13.4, 13.4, 13.4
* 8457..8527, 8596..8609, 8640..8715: 0.02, 13.5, 13.1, 13.4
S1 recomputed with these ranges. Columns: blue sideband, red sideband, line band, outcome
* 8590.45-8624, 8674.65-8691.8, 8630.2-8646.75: -0.7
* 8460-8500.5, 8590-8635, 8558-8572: -0.6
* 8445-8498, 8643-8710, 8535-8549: -0.6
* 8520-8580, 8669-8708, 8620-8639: -0.5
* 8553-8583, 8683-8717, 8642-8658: -0.5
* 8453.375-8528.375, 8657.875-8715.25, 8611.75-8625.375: -0.1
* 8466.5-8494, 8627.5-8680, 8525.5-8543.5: -0.5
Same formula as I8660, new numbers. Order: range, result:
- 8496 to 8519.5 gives 13.5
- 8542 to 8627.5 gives 13.6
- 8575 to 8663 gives 13.5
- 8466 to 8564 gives 13.6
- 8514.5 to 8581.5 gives 13.9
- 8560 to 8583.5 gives 13.9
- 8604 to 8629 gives 13.4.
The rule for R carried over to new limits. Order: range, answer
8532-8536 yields 13.9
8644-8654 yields 13.8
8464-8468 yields 13.2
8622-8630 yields 14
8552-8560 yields 13.7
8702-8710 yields 13.2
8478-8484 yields 13.2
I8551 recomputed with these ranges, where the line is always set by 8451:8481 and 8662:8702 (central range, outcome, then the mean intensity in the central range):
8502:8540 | -0.5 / 13.6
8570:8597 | -0.3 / 13.6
